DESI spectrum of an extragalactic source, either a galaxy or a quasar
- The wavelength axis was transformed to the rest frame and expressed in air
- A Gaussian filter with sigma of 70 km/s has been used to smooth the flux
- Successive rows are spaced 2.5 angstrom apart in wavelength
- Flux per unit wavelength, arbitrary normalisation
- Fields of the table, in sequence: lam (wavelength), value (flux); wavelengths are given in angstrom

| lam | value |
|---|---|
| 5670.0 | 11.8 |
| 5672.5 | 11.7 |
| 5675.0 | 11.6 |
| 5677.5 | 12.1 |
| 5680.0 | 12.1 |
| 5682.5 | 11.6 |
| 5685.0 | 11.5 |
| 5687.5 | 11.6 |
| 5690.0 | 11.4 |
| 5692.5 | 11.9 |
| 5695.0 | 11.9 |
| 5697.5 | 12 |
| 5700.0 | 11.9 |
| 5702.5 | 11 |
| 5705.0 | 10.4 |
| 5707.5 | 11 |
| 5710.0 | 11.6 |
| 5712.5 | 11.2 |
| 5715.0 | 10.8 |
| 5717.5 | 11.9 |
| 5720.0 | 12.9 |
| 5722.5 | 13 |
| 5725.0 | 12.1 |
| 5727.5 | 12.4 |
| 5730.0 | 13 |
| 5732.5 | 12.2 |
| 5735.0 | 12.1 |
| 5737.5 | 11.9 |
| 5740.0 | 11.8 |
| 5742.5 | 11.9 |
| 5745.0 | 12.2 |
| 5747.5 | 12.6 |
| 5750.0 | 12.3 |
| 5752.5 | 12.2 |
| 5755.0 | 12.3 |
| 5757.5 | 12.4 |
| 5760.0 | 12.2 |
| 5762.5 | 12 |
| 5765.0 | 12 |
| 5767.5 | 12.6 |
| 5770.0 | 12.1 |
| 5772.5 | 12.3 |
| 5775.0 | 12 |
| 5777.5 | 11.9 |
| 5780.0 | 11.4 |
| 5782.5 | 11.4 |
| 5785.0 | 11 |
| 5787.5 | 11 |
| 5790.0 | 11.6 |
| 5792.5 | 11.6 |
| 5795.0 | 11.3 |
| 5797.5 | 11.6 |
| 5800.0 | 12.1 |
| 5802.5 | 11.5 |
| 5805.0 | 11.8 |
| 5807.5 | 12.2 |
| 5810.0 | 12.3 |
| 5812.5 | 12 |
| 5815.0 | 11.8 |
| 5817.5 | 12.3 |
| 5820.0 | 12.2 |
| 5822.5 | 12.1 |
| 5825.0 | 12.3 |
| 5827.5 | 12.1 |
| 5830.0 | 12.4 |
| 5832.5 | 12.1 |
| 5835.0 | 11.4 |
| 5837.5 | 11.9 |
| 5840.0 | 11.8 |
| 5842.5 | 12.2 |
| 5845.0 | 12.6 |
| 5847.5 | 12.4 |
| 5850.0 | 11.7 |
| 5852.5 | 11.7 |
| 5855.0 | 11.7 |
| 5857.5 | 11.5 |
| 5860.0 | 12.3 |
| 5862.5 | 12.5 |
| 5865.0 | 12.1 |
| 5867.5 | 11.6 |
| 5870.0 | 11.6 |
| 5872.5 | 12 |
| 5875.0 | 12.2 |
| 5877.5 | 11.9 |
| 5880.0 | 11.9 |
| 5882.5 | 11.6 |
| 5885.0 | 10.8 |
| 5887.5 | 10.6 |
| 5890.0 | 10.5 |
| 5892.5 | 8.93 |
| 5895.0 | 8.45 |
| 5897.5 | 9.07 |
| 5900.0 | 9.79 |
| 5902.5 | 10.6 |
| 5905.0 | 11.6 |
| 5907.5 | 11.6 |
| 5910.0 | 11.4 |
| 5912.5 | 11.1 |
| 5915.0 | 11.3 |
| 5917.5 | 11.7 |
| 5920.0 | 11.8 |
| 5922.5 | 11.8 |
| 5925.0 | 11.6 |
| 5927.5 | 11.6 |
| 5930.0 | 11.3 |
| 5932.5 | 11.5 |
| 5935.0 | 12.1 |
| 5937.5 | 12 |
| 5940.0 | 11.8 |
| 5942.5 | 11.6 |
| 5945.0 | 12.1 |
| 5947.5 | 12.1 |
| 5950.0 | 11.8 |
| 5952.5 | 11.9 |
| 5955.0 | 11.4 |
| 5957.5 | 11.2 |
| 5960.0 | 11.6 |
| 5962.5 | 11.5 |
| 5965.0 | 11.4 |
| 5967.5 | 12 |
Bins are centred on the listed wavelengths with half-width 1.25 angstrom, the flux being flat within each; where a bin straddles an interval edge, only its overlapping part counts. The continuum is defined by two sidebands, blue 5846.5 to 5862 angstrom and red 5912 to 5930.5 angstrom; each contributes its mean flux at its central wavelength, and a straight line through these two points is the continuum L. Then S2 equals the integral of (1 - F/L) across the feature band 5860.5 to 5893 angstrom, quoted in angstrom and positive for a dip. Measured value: 0.85 angstrom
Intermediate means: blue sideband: 11.9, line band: 11.5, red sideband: 11.6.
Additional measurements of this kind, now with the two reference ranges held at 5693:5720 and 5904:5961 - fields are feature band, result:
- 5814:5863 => -2.0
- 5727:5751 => -1.6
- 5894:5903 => 1.7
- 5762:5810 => -1.0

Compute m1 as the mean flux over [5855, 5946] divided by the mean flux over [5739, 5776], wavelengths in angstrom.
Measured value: 0.9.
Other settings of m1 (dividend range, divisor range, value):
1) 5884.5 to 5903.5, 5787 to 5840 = 0.82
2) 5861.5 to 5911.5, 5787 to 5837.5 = 0.93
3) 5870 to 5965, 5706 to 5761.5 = 0.93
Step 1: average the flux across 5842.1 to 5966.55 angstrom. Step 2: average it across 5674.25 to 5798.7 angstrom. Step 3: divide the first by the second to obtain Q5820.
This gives 0.97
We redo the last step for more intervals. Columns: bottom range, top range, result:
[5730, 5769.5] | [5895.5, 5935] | 0.91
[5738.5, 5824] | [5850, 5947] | 0.95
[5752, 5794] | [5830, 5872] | 1.01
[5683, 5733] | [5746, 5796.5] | 1.01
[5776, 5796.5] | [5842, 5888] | 1.04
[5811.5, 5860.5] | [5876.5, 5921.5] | 0.90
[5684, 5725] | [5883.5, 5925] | 0.92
